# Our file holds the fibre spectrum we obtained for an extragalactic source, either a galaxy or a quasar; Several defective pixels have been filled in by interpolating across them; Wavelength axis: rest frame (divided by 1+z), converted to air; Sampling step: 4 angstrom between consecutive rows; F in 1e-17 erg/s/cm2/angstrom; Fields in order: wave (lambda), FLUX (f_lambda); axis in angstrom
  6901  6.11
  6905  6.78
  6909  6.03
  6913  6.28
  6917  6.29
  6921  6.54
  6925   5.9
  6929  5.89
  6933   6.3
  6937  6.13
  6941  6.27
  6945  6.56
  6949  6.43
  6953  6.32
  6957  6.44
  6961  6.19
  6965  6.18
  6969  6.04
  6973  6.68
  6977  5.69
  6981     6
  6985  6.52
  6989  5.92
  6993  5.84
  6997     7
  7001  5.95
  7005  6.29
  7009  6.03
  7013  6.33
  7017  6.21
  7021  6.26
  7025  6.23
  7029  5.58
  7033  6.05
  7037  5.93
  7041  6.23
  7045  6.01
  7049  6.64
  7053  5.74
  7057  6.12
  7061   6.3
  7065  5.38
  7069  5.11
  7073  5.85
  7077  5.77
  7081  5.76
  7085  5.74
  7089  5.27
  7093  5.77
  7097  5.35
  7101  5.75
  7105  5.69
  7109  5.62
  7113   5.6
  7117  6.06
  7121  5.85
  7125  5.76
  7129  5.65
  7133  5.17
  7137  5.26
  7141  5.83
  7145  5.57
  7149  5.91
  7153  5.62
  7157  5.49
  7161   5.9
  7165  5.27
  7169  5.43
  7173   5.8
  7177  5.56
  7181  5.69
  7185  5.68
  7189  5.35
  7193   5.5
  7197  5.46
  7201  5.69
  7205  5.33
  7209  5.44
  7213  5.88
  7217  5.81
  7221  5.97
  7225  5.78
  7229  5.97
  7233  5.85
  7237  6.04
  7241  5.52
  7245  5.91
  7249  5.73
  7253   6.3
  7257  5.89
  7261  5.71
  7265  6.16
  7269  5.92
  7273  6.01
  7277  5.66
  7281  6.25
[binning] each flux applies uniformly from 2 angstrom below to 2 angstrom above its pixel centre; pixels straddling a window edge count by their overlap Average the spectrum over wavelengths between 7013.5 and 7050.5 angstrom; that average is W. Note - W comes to 6.13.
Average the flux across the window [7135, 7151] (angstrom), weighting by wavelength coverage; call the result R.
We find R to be 5.64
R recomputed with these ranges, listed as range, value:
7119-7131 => 5.75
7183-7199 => 5.5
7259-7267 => 5.94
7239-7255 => 5.87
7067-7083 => 5.62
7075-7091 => 5.63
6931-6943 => 6.23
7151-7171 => 5.54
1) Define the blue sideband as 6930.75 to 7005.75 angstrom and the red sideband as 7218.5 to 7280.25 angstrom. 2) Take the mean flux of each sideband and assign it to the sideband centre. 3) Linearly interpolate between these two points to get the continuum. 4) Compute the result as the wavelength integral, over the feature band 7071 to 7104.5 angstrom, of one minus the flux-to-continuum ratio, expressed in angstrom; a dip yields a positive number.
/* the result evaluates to 2.4 angstrom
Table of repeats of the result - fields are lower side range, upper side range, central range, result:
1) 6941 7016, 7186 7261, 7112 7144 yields 1.6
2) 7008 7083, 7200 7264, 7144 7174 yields 1.3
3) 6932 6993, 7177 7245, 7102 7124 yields 0.5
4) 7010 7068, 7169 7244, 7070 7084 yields 0.5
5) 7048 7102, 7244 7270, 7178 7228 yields 2.1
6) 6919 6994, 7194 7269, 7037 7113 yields 3.2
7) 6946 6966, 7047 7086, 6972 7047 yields -0.5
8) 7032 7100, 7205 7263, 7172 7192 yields 0.8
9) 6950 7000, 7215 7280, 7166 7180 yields 1.0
